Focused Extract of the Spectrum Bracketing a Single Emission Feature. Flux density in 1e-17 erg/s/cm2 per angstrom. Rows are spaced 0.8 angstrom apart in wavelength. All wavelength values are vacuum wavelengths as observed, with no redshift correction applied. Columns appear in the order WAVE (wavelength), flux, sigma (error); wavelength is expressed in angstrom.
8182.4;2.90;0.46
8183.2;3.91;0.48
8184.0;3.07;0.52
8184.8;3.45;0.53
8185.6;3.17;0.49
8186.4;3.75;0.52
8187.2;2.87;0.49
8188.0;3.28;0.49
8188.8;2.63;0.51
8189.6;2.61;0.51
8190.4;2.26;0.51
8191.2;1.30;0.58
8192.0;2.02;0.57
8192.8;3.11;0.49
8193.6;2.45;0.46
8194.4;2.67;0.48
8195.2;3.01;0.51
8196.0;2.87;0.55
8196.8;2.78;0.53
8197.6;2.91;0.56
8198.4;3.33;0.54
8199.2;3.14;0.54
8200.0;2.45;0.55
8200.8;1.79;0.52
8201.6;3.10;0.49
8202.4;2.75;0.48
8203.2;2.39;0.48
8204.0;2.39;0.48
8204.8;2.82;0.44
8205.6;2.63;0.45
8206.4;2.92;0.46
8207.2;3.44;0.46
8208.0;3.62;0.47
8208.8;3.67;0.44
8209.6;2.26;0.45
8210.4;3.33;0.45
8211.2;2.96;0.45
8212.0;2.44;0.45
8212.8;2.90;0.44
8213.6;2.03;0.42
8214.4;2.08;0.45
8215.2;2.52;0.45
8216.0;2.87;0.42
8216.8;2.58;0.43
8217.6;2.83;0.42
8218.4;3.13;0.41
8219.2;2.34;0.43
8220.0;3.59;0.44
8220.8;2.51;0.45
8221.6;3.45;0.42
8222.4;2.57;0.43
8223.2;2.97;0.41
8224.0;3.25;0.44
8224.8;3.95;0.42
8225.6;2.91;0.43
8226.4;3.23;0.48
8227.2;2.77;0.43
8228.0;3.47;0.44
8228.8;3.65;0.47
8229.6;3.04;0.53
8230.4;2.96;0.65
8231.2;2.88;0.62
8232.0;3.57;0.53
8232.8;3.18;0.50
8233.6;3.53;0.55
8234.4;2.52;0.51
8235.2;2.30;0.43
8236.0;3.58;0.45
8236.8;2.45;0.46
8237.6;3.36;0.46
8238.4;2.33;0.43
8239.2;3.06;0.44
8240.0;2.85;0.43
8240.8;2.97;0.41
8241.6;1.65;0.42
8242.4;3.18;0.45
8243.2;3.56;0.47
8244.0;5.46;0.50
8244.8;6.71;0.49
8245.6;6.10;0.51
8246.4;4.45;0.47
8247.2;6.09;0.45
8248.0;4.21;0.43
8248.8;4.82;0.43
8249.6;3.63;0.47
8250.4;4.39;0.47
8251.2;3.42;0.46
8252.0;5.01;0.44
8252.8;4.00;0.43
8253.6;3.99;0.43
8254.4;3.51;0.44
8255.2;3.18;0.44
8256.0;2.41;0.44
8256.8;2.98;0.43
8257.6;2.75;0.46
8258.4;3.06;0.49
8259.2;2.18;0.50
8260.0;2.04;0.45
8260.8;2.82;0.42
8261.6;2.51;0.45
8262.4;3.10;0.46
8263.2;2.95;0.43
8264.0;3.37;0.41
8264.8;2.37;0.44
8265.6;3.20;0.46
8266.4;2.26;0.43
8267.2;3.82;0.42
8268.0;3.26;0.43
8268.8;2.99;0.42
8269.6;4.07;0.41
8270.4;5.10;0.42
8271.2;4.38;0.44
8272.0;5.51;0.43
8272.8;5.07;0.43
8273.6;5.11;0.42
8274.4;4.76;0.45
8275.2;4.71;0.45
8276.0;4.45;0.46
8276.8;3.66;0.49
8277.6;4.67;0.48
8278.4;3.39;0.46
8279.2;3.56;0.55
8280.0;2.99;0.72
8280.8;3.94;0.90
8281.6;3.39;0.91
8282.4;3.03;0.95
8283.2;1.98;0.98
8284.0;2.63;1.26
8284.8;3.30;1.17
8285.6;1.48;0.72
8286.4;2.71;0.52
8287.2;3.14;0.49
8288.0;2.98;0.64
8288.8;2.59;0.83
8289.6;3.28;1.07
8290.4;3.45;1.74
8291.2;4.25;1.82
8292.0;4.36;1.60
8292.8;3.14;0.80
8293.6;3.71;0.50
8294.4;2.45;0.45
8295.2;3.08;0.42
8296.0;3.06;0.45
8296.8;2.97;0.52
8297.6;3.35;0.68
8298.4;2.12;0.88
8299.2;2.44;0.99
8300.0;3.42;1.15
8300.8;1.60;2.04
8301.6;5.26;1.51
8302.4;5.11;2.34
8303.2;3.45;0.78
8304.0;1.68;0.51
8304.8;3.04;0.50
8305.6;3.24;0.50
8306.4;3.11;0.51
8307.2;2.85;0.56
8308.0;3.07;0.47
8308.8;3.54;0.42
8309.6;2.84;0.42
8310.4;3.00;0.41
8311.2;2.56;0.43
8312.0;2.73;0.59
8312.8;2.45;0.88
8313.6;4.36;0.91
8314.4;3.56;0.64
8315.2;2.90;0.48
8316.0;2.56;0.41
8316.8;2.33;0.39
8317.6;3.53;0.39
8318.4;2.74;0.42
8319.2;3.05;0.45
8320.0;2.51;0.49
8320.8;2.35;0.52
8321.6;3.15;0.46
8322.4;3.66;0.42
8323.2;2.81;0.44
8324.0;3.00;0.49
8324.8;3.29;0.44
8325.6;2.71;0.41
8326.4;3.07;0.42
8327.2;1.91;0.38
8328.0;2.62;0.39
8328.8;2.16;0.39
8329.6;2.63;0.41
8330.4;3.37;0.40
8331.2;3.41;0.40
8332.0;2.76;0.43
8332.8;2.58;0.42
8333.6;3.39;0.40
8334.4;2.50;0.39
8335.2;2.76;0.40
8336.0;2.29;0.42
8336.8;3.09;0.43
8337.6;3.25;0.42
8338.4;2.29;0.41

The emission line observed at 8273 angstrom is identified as [N II] 6583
